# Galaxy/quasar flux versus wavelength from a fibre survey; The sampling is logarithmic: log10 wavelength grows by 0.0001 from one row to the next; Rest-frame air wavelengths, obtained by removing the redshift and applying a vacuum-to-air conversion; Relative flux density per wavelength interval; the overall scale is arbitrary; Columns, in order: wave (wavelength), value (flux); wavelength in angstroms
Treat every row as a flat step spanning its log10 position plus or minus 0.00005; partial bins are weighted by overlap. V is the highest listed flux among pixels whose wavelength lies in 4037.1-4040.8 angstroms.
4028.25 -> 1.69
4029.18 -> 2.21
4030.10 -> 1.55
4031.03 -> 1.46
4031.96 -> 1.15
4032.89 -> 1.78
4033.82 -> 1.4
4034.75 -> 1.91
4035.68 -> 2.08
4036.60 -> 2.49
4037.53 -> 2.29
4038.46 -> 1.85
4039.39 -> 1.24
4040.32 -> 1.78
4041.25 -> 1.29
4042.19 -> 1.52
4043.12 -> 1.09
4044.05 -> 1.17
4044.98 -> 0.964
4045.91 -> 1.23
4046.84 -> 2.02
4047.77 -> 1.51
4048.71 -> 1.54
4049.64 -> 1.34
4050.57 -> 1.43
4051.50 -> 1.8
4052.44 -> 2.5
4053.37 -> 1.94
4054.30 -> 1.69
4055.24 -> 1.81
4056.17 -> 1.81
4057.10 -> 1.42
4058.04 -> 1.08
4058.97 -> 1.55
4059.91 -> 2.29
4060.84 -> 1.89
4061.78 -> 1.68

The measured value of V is 2.29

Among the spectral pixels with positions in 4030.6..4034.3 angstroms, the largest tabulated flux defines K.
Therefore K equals 1.78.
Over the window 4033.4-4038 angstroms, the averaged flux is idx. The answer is 2.04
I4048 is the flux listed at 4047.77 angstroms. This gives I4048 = 1.51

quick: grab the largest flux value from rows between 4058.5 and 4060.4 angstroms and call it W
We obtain 2.29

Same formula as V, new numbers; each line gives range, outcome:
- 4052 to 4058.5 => 2.5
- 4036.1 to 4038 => 2.49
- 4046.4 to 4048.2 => 2.02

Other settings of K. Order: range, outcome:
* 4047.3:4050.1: 1.54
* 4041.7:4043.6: 1.52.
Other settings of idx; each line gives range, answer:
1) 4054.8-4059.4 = 1.53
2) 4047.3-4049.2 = 1.52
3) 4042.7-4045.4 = 1.08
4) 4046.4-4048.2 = 1.77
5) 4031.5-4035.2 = 1.56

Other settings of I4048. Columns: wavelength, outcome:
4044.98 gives 0.964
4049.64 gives 1.34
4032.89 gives 1.78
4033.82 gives 1.4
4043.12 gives 1.09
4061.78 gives 1.68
